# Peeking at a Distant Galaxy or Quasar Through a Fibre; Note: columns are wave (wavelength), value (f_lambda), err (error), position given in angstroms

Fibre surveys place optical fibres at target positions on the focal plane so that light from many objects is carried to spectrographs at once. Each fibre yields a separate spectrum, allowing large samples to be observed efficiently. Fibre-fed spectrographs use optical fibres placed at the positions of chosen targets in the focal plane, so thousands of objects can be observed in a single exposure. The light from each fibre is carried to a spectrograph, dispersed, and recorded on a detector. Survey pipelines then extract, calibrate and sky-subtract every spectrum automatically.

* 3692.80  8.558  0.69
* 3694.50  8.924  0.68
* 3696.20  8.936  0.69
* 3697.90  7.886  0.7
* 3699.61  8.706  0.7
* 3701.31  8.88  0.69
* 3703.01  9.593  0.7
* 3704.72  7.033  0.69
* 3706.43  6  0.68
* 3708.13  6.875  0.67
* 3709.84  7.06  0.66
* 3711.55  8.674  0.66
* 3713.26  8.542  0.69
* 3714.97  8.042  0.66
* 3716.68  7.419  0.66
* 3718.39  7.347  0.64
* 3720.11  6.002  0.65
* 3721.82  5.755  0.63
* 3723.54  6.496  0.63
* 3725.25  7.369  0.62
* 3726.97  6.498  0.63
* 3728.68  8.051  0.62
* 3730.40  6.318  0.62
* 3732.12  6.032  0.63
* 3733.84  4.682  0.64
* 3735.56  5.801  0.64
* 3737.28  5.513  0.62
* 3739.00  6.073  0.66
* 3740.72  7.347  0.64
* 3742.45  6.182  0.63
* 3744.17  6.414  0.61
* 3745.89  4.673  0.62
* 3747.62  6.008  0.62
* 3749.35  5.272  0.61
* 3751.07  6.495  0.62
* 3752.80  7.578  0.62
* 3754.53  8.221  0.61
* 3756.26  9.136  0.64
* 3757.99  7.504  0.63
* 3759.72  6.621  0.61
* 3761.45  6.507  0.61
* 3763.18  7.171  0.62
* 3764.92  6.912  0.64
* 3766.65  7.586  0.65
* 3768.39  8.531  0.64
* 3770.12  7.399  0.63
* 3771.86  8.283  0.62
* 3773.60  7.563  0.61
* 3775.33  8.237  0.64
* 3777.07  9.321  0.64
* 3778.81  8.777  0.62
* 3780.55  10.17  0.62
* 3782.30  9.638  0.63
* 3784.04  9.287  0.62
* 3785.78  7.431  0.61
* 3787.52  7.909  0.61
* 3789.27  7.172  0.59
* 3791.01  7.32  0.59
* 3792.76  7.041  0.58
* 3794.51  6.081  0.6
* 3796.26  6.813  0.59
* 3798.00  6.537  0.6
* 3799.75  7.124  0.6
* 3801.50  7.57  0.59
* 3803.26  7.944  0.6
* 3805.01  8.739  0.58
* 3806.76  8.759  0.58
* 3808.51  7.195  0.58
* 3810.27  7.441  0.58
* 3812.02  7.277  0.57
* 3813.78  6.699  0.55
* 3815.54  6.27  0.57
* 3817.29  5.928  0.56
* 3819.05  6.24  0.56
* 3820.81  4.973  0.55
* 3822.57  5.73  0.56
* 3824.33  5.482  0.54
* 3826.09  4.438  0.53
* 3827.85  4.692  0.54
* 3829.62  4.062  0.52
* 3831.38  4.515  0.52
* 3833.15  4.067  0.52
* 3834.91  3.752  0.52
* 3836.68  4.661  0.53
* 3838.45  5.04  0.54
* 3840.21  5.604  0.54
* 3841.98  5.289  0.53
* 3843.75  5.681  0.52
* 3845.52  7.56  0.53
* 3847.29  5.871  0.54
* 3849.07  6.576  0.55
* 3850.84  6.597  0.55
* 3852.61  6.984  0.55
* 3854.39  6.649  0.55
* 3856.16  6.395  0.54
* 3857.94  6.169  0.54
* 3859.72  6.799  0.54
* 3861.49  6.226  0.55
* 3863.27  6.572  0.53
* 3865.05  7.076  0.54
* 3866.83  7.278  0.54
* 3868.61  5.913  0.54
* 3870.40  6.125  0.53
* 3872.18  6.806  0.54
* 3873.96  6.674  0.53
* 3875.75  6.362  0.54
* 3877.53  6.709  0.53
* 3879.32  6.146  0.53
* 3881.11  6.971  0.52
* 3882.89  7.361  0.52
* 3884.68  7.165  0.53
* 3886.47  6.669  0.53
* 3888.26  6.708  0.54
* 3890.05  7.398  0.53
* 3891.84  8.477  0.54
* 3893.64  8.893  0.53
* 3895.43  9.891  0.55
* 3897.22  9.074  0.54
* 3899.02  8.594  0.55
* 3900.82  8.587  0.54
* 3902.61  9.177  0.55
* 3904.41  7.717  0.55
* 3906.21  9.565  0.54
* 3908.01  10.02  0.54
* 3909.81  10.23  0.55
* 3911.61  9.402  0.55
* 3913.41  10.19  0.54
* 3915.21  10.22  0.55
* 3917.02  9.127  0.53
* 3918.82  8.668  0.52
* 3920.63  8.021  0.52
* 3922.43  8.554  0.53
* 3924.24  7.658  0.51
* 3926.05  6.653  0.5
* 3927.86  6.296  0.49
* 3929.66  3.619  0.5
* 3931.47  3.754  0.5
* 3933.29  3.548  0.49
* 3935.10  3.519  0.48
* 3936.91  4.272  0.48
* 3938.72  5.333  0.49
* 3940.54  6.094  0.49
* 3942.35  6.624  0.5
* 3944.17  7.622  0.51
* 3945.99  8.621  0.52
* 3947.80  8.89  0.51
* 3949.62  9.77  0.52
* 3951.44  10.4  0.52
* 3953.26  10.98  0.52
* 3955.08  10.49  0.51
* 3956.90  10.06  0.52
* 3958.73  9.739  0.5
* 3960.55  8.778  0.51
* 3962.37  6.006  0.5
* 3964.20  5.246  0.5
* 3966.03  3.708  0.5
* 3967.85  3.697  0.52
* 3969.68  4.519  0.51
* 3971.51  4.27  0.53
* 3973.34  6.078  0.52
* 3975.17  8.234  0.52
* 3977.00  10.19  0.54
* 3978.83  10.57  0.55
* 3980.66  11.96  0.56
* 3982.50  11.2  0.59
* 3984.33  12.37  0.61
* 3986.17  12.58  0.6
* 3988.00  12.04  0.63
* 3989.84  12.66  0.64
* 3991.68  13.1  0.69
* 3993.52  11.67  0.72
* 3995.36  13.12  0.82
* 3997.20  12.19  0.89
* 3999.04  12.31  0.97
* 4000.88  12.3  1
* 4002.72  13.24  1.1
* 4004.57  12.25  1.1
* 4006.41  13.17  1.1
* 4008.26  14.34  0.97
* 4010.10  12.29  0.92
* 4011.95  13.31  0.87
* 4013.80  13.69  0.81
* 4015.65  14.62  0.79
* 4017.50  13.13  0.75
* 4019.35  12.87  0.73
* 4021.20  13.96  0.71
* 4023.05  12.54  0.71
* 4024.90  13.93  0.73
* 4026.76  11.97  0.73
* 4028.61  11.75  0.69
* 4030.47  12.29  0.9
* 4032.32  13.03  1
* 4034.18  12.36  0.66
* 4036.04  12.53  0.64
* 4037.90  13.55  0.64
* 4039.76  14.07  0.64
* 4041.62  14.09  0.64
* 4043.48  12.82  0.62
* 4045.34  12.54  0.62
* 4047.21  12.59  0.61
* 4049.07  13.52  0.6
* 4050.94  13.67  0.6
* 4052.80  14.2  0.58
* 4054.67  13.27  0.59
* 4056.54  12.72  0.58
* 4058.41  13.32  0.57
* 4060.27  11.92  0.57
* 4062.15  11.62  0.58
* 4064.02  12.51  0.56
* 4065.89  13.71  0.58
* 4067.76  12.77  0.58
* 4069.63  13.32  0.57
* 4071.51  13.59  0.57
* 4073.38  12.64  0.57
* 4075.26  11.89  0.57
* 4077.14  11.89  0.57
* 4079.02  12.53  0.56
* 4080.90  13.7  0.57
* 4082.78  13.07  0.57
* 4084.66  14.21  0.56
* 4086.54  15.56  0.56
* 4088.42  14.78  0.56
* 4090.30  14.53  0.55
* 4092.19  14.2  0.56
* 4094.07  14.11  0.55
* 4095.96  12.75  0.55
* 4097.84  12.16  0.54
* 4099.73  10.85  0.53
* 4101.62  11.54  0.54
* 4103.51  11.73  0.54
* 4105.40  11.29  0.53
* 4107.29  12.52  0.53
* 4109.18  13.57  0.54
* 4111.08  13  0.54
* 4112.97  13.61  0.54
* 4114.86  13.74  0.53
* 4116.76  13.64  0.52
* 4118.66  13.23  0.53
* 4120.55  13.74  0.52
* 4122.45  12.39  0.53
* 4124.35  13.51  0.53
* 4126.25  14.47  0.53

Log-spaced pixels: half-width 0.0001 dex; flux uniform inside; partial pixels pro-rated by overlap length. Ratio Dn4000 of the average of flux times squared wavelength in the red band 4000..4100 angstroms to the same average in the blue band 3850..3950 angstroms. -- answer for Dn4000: 1.94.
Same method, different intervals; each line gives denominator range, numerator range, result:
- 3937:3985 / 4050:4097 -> 1.75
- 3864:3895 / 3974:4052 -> 1.92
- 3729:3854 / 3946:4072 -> 1.93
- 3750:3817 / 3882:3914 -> 1.19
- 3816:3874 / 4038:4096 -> 2.55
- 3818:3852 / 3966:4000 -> 2.02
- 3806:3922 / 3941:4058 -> 1.72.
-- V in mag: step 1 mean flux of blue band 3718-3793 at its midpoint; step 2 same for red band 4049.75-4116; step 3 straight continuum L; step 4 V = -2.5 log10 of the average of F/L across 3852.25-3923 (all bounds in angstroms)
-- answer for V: 0.22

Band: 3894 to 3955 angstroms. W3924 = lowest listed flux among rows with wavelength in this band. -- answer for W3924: 3.519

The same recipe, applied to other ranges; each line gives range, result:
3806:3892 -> 3.752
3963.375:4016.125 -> 3.697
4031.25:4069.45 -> 11.62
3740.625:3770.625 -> 4.673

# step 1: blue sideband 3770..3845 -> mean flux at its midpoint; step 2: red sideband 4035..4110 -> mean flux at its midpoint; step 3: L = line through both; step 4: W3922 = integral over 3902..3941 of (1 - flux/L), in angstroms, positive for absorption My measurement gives 8.4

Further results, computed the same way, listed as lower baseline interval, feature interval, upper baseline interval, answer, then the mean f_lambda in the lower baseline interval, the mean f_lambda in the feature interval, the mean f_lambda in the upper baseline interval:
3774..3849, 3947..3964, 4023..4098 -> 1.8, 6.67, 9.28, 13.1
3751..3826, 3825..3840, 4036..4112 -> 6.9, 7.43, 4.47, 13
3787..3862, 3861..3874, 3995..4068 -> 1.8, 6.27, 6.59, 13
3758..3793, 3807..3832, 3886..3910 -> 7.1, 7.95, 5.87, 8.63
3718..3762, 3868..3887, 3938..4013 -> 4.1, 6.53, 6.64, 9.83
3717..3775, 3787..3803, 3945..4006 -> 0.8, 6.79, 7.07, 9.83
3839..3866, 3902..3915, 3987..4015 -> -1.0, 6.39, 9.52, 12.8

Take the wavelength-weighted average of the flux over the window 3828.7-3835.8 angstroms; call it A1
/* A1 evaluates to 4.1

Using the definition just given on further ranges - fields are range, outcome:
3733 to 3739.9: 5.53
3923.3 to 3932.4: 5.6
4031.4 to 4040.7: 13.1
